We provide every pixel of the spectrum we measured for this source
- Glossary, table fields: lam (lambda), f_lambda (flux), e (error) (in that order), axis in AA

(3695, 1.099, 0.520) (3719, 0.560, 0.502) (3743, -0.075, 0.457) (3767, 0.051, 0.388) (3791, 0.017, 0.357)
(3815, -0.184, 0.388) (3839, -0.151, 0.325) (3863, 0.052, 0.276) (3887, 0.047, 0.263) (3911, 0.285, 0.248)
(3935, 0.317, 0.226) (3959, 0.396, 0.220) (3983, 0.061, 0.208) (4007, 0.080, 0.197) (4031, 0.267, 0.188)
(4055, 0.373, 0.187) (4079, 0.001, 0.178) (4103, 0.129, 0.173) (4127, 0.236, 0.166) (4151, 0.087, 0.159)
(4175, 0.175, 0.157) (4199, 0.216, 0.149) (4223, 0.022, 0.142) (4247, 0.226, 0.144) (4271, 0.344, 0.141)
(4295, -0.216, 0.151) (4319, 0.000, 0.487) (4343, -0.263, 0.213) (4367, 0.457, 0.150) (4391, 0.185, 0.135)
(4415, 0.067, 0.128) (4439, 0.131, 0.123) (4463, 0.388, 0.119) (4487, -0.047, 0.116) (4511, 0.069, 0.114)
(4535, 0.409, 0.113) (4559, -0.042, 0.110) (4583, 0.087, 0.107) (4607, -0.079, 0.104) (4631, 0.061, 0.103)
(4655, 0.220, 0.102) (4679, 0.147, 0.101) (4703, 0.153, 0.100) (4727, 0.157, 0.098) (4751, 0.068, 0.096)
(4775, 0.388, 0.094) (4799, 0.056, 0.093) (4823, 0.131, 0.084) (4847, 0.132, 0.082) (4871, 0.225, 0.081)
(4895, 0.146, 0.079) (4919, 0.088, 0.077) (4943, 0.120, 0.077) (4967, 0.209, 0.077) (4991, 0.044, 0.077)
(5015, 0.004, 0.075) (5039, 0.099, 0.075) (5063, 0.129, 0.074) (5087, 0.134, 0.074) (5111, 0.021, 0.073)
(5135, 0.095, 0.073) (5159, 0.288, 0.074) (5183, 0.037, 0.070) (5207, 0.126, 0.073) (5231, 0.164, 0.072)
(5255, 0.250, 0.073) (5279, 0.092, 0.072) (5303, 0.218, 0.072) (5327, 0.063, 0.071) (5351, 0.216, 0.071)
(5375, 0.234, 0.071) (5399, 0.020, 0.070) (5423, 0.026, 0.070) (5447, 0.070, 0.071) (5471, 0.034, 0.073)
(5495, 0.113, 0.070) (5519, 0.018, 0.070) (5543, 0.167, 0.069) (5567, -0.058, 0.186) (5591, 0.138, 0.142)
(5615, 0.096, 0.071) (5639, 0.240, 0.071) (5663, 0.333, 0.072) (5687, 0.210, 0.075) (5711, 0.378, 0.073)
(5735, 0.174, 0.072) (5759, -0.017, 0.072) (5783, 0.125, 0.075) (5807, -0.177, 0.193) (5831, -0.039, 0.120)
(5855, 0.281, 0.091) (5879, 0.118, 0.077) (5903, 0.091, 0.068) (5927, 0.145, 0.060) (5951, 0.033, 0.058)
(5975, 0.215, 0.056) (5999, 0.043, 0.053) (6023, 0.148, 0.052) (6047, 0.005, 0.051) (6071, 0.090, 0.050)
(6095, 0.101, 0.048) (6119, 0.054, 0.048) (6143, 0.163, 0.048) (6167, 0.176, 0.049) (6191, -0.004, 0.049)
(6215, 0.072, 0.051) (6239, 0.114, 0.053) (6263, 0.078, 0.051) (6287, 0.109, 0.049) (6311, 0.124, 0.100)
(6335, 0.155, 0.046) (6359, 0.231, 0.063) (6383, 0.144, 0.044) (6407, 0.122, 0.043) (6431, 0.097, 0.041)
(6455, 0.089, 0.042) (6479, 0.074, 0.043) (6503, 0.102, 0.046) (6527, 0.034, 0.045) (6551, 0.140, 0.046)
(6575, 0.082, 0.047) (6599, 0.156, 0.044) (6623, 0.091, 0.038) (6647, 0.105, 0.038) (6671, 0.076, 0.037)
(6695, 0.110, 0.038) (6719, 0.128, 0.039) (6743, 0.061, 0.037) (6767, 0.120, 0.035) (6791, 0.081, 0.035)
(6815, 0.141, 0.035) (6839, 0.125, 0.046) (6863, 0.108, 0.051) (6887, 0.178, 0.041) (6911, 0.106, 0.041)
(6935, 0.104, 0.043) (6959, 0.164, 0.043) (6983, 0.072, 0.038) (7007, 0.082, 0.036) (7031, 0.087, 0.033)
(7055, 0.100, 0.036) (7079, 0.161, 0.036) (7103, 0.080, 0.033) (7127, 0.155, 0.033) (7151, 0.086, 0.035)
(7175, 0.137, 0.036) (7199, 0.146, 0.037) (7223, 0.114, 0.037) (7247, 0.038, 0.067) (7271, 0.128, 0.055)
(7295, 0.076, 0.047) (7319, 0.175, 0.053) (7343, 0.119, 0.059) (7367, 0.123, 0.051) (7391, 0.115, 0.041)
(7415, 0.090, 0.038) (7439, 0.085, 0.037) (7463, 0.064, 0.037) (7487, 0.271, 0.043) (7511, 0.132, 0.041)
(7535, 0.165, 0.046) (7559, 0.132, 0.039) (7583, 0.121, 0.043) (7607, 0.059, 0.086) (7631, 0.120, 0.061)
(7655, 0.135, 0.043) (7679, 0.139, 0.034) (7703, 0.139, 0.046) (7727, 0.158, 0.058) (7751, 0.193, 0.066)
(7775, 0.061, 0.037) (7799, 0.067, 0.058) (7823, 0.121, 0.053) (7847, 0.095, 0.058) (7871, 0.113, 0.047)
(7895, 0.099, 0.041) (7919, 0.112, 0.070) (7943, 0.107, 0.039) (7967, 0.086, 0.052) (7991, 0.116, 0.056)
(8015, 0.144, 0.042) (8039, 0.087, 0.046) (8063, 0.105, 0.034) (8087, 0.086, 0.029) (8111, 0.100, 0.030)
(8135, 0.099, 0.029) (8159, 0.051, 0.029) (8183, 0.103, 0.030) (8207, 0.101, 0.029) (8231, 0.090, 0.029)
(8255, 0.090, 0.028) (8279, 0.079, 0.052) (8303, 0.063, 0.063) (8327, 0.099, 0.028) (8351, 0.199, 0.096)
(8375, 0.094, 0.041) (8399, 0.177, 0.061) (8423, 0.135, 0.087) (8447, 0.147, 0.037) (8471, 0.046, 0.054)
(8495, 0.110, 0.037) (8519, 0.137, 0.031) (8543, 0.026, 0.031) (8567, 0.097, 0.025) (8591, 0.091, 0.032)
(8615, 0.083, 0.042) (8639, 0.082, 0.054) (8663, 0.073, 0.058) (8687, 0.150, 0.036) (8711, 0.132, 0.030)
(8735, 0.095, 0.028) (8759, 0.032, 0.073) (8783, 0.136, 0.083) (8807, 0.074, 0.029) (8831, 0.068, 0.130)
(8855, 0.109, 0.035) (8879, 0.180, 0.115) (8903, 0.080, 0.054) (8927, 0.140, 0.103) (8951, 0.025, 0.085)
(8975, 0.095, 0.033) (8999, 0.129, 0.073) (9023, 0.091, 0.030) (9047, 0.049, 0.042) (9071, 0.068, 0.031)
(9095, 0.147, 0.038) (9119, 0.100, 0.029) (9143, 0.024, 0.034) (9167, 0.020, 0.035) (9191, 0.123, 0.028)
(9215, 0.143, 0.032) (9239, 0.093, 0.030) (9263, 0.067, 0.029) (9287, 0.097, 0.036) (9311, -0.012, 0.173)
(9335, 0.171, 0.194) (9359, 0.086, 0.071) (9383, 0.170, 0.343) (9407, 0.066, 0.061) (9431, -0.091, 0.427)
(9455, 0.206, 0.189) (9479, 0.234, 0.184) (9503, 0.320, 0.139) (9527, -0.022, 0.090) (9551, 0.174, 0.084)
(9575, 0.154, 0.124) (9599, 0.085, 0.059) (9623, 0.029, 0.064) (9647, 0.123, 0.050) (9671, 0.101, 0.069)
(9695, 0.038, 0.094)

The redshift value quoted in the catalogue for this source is 0.140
